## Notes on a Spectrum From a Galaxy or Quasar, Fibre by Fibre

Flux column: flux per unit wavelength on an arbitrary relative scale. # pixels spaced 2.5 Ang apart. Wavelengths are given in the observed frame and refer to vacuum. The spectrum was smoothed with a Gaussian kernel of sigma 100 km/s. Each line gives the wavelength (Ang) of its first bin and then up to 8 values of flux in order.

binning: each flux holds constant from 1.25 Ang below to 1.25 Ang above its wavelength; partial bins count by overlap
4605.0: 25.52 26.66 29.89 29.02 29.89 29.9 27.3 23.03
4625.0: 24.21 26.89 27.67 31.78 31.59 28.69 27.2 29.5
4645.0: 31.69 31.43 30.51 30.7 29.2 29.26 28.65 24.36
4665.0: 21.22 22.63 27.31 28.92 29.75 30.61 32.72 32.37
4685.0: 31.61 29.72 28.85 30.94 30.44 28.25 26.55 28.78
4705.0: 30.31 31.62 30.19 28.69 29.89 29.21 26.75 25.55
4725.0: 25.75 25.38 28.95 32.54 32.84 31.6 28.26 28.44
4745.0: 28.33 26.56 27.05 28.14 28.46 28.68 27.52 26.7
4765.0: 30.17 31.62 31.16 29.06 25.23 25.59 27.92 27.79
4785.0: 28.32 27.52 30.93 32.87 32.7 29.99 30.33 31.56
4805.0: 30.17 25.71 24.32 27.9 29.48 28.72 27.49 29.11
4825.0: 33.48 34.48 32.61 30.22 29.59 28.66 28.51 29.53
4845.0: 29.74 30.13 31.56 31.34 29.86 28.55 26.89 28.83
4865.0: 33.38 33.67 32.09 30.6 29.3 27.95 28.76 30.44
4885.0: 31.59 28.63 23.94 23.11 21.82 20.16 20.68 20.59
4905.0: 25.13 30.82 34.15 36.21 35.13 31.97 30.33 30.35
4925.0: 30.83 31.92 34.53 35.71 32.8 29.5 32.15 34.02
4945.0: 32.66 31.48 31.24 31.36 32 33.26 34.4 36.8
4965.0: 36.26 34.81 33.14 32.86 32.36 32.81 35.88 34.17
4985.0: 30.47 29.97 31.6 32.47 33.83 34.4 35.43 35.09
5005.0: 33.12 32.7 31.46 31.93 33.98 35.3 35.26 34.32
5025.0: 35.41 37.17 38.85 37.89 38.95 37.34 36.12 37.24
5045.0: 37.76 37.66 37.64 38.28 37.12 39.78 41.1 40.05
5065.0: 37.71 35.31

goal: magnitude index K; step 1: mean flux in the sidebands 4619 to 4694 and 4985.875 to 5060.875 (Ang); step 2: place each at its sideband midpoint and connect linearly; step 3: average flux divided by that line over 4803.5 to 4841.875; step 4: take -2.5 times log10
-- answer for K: 0.09 mag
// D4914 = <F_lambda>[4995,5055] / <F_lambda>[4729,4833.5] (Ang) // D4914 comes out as 1.22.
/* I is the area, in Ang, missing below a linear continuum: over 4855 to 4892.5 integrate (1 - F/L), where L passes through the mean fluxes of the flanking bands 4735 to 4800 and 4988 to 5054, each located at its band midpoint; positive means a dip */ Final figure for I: 2.6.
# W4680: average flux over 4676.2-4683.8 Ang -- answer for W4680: 31.9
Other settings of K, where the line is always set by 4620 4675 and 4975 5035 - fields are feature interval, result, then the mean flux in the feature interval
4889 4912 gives 0.28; 24.9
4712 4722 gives 0.03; 28.4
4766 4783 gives 0.07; 28.4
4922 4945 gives 0.01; 32.5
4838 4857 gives 0.05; 30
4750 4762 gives 0.07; 28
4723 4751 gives 0.03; 28.6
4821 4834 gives -0.03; 31.8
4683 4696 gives -0.06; 30.4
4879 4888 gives 0.07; 30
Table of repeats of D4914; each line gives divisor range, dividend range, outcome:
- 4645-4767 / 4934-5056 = 1.19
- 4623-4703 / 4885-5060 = 1.14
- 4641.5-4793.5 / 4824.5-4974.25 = 1.06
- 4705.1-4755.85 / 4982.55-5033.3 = 1.18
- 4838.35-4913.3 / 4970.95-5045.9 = 1.21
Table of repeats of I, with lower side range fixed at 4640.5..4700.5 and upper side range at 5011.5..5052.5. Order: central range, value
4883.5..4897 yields 3.2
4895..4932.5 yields 5.1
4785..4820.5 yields 2.8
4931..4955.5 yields 1.7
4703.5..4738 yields 1.0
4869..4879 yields 1.0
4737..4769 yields 2.3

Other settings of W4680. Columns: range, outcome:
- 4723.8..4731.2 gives 26.7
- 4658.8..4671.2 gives 24.8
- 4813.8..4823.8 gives 28.7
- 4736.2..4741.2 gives 30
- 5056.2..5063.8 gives 40.3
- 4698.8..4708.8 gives 29.3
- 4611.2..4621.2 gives 29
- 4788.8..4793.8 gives 31.9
